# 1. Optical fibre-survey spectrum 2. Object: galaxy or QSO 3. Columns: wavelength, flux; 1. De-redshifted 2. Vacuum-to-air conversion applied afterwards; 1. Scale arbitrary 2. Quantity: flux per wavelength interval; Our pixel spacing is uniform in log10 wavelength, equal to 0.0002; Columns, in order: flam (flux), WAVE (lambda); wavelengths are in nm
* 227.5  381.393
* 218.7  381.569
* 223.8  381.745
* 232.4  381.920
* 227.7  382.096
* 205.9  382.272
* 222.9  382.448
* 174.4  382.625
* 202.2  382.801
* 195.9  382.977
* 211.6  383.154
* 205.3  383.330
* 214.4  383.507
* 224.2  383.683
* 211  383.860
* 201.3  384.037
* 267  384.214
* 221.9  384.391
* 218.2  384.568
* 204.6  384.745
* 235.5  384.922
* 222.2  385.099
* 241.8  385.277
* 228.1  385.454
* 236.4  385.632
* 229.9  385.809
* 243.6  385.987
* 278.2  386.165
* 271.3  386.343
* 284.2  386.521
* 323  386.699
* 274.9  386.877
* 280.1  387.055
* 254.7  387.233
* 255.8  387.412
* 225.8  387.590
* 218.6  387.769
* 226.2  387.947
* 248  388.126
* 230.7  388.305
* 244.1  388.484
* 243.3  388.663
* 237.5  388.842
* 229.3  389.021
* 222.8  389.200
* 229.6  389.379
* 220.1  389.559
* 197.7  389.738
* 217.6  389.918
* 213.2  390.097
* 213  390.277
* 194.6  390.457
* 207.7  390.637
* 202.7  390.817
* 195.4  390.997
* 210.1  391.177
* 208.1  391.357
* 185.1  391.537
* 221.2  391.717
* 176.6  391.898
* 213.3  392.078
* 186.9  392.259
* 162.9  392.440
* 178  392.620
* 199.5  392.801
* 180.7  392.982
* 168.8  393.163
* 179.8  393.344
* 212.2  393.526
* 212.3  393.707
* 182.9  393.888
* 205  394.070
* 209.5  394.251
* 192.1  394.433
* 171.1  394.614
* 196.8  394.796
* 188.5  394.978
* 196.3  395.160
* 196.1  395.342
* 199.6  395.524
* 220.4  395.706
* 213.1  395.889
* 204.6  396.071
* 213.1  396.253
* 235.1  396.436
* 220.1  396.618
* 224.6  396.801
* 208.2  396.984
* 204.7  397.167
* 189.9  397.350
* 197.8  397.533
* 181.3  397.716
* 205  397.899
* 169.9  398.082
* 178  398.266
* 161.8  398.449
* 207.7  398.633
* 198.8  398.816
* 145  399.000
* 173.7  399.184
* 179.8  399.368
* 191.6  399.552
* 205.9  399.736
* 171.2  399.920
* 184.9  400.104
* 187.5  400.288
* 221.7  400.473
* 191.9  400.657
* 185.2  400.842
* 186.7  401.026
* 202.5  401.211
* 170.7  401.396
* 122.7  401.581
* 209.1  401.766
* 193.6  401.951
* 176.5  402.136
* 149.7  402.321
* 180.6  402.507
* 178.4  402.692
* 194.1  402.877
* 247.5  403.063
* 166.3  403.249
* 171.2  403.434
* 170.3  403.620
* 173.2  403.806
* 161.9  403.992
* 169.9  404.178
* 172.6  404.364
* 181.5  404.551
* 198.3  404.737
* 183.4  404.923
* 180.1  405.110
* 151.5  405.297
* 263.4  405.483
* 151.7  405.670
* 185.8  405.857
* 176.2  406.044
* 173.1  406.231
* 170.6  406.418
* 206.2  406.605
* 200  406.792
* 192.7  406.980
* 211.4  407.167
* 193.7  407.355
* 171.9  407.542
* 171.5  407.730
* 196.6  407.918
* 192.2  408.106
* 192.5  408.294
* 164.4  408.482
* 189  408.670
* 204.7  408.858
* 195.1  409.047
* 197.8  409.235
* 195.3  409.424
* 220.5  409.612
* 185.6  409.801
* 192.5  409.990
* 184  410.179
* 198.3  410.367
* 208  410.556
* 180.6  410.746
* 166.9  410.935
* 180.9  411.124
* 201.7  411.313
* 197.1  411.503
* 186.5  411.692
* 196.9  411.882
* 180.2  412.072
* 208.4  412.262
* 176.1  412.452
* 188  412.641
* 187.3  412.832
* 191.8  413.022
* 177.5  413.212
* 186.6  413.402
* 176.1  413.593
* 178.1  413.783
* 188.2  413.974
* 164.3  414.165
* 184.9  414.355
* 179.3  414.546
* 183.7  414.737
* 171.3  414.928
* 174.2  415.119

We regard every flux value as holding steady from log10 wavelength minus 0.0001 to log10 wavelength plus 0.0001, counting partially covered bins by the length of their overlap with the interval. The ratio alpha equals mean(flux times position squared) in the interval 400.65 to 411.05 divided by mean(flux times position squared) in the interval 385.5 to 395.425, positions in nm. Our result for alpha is 0.9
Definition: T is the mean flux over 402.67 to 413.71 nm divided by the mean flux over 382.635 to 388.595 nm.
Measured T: 0.79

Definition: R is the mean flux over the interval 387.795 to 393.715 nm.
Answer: 208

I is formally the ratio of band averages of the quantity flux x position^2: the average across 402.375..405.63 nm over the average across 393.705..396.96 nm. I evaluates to 0.94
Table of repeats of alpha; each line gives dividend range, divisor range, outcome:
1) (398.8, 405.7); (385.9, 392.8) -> 0.86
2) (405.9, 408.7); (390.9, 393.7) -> 1.05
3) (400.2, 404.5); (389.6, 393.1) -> 0.97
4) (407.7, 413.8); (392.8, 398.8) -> 1.03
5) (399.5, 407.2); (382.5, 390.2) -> 0.86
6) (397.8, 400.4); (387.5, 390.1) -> 0.85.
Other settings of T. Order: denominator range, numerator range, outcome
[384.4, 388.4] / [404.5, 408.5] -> 0.76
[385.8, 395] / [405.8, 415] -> 0.86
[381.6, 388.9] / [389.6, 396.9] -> 0.86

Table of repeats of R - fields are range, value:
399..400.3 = 182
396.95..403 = 185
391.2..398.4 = 197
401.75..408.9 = 185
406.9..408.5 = 188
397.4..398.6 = 184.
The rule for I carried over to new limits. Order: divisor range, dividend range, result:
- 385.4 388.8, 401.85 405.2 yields 0.78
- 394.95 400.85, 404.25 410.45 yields 1.01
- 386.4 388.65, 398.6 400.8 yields 0.78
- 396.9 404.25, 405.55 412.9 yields 1.07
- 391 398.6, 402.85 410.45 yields 1.01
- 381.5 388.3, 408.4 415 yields 0.92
